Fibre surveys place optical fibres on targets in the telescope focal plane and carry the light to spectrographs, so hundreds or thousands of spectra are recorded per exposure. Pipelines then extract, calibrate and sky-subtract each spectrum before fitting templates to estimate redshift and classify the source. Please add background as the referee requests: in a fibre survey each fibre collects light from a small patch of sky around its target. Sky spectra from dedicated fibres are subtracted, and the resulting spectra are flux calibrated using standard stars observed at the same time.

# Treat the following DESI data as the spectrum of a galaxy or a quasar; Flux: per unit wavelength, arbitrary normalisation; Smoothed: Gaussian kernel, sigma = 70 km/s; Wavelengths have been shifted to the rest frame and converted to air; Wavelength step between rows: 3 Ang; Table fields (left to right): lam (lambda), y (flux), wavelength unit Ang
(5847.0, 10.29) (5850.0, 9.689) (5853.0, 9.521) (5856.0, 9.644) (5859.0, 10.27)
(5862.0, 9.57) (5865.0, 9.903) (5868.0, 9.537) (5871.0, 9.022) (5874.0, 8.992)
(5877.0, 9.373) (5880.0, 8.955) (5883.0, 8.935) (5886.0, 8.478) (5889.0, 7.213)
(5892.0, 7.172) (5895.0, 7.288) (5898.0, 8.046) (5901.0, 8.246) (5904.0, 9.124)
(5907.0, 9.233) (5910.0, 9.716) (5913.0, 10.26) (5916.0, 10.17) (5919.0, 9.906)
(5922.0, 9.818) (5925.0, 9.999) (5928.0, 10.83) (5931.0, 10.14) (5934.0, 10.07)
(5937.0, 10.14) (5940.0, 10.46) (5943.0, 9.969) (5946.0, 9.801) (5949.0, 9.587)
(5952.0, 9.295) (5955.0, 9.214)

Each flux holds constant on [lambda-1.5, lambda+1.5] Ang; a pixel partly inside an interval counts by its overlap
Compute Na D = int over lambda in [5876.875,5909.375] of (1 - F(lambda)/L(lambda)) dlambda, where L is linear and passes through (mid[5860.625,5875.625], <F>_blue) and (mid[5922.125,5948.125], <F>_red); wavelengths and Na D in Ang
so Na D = 4.4 Ang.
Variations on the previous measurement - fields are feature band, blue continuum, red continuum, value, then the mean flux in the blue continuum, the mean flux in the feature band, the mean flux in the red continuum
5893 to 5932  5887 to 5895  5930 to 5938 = -3.11 Ang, 7.29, 9.41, 10.1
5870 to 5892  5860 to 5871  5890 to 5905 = 0.50 Ang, 9.61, 8.6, 7.91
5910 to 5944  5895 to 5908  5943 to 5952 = -3.75 Ang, 8.48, 10.1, 9.67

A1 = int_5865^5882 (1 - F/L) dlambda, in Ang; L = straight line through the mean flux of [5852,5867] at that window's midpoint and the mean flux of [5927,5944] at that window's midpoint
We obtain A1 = 1.1 Ang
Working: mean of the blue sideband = 9.78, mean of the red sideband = 10.3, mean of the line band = 9.23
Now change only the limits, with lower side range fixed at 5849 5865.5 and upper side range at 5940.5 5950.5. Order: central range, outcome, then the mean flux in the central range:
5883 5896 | 2.8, 7.71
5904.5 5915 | 0.1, 9.7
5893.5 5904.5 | 1.9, 8.09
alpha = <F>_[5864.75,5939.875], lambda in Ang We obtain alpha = 9.23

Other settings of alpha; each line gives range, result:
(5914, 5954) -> 10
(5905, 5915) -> 9.73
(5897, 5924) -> 9.43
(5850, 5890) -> 9.23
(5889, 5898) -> 7.36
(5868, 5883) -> 9.12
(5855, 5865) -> 9.85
